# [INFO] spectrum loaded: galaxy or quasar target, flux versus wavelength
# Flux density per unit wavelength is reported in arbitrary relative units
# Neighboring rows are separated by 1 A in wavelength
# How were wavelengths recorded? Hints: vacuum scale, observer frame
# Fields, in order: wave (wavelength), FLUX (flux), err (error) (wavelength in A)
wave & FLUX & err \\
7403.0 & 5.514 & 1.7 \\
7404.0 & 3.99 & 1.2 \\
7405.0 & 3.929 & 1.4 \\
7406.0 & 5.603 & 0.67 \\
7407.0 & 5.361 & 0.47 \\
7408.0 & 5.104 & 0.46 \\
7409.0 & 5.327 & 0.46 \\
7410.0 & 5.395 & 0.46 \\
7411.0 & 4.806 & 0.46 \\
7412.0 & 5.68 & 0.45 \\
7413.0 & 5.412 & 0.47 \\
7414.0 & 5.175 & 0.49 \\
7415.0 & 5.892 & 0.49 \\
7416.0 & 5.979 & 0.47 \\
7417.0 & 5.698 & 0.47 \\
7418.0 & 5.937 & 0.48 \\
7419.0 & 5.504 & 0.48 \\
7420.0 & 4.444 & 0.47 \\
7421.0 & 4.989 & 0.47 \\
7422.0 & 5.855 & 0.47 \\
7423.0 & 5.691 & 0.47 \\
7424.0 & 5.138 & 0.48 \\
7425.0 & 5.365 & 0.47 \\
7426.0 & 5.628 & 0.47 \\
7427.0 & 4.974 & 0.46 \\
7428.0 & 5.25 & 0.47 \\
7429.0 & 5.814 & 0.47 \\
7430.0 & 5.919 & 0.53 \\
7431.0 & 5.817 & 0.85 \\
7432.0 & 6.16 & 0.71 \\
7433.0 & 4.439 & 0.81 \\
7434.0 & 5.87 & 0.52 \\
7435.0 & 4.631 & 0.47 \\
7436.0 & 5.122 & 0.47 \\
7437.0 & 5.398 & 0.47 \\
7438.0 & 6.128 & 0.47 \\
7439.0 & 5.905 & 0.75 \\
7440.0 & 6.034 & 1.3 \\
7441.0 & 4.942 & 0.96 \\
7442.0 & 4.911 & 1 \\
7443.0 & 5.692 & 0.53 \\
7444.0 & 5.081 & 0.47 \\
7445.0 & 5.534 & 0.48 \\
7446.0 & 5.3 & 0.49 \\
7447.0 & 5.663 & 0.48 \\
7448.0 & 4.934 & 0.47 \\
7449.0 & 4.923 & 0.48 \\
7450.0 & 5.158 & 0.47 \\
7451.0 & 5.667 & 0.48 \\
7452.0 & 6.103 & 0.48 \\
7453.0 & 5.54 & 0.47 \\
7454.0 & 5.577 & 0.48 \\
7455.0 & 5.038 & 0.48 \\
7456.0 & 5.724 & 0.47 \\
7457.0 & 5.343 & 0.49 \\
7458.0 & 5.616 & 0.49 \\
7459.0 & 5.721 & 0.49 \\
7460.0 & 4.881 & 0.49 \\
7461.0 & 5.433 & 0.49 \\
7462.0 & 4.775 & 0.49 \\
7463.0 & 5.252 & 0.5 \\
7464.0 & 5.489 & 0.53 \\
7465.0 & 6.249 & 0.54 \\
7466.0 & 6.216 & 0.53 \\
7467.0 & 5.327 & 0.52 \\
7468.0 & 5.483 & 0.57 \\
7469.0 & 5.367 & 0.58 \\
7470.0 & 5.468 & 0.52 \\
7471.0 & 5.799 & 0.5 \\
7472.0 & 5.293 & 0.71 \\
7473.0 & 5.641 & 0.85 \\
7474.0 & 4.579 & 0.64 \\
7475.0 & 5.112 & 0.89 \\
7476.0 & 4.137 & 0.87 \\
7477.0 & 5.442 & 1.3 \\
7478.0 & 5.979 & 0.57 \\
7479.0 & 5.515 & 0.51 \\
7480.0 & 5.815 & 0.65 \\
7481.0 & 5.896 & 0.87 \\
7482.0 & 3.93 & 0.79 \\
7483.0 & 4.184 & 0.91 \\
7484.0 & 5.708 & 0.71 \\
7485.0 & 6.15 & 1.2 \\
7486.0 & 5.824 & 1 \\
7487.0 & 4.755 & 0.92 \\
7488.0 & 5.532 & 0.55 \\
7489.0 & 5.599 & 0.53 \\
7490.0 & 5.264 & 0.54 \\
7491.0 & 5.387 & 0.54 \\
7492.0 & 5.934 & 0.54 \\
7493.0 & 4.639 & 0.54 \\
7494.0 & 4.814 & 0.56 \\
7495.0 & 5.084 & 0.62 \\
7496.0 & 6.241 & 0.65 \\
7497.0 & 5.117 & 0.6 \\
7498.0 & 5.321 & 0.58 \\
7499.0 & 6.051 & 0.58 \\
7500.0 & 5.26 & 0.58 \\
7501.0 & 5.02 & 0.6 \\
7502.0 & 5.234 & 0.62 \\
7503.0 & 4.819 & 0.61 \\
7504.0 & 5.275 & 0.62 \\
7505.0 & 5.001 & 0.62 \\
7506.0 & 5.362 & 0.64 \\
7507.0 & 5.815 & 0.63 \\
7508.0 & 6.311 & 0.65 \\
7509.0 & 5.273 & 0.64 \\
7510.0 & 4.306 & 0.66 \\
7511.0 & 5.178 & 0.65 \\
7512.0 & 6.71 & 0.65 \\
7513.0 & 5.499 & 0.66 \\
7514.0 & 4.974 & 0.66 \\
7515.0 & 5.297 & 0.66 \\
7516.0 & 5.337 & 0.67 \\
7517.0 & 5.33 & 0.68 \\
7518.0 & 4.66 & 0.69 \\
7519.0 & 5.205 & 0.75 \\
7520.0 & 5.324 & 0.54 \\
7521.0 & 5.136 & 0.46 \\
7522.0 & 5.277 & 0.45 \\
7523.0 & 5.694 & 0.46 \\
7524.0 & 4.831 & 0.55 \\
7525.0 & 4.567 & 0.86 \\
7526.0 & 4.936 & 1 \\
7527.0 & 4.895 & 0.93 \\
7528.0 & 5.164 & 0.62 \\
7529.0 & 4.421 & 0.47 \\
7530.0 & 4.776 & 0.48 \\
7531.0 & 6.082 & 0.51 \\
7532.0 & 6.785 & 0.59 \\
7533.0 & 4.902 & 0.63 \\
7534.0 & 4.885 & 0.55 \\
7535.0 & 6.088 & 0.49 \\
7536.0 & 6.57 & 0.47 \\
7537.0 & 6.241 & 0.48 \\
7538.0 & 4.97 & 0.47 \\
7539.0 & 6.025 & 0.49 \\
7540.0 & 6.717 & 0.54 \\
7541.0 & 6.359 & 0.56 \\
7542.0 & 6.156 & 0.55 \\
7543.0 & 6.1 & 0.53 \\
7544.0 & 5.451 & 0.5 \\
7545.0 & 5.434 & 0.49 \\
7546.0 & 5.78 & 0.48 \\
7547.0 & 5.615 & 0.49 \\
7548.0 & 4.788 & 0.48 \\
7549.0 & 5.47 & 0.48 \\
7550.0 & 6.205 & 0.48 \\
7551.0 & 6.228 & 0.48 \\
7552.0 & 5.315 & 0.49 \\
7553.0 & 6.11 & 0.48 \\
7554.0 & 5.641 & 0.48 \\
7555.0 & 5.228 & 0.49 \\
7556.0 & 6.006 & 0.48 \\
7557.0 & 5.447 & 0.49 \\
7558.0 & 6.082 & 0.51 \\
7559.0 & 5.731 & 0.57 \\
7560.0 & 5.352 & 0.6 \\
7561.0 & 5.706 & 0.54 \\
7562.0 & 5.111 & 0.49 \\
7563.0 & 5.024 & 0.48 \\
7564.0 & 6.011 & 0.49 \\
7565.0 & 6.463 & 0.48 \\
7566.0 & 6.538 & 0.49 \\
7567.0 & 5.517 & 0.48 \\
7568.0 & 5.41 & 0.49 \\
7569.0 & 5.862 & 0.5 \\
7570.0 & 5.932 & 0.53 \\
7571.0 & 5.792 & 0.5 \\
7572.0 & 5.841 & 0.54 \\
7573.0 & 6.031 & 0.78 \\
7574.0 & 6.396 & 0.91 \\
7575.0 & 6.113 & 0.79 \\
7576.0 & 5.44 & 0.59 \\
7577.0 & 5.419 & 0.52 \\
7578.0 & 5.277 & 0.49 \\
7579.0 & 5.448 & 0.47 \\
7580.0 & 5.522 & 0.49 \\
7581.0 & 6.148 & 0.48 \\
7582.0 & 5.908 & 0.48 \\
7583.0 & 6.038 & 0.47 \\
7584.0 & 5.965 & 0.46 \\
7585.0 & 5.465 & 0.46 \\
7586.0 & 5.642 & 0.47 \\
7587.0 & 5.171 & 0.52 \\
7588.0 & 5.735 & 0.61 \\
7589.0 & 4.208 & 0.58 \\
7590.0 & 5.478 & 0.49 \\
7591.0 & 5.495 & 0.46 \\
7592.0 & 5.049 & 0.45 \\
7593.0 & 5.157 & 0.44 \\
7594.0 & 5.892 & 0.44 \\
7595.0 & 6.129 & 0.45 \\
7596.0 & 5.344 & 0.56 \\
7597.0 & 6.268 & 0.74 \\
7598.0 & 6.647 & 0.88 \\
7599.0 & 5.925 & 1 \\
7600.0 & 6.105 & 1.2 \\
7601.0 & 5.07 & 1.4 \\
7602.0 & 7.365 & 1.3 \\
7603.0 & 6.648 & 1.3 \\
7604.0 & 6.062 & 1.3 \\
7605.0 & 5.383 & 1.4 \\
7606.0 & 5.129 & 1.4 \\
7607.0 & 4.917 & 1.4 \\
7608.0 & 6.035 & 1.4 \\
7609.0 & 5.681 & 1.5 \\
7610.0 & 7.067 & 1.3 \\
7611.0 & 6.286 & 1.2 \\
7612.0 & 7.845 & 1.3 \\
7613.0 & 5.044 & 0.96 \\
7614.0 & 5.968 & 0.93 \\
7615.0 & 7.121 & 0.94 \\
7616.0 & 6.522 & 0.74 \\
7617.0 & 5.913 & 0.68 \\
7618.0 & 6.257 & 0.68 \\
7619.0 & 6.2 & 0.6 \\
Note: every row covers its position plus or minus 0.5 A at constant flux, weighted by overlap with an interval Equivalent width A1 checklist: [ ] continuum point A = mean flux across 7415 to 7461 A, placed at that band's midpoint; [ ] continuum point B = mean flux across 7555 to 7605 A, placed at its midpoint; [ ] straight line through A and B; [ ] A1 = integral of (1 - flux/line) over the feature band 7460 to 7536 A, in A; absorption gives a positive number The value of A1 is 3.4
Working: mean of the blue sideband 5.45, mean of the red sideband 5.75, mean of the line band 5.33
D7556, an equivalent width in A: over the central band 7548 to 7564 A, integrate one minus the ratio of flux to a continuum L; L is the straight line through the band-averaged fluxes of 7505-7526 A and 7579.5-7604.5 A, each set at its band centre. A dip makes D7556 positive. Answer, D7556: -0.2 A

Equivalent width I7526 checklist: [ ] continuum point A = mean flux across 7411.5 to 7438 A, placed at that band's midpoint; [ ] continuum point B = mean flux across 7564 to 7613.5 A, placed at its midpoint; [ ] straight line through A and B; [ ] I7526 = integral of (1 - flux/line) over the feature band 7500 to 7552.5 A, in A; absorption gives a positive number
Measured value 2.2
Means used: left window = 5.47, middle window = 5.46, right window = 5.82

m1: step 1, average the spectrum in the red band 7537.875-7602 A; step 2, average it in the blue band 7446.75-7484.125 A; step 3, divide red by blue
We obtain 1.07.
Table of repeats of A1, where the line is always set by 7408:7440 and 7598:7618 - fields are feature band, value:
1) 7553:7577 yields 0.8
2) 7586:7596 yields 1.1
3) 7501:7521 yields 1.7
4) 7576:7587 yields 0.7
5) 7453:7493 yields 1.8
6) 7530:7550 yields 0.3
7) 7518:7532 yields 1.6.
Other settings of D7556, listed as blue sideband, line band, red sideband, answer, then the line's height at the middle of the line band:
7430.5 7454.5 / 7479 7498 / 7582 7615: 0.77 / 5.56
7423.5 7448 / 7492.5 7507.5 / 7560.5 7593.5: 0.71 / 5.53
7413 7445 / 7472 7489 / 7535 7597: 0.88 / 5.56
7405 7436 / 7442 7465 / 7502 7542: 0.05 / 5.41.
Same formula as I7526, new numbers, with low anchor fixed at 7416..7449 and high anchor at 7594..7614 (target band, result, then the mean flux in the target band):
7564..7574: -0.1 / 5.96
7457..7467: 0.1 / 5.5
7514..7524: 0.9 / 5.22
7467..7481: 0.5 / 5.37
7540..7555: 0.2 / 5.77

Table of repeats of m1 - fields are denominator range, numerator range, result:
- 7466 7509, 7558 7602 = 1.07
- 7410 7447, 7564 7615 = 1.07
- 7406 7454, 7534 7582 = 1.06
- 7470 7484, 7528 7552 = 1.10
